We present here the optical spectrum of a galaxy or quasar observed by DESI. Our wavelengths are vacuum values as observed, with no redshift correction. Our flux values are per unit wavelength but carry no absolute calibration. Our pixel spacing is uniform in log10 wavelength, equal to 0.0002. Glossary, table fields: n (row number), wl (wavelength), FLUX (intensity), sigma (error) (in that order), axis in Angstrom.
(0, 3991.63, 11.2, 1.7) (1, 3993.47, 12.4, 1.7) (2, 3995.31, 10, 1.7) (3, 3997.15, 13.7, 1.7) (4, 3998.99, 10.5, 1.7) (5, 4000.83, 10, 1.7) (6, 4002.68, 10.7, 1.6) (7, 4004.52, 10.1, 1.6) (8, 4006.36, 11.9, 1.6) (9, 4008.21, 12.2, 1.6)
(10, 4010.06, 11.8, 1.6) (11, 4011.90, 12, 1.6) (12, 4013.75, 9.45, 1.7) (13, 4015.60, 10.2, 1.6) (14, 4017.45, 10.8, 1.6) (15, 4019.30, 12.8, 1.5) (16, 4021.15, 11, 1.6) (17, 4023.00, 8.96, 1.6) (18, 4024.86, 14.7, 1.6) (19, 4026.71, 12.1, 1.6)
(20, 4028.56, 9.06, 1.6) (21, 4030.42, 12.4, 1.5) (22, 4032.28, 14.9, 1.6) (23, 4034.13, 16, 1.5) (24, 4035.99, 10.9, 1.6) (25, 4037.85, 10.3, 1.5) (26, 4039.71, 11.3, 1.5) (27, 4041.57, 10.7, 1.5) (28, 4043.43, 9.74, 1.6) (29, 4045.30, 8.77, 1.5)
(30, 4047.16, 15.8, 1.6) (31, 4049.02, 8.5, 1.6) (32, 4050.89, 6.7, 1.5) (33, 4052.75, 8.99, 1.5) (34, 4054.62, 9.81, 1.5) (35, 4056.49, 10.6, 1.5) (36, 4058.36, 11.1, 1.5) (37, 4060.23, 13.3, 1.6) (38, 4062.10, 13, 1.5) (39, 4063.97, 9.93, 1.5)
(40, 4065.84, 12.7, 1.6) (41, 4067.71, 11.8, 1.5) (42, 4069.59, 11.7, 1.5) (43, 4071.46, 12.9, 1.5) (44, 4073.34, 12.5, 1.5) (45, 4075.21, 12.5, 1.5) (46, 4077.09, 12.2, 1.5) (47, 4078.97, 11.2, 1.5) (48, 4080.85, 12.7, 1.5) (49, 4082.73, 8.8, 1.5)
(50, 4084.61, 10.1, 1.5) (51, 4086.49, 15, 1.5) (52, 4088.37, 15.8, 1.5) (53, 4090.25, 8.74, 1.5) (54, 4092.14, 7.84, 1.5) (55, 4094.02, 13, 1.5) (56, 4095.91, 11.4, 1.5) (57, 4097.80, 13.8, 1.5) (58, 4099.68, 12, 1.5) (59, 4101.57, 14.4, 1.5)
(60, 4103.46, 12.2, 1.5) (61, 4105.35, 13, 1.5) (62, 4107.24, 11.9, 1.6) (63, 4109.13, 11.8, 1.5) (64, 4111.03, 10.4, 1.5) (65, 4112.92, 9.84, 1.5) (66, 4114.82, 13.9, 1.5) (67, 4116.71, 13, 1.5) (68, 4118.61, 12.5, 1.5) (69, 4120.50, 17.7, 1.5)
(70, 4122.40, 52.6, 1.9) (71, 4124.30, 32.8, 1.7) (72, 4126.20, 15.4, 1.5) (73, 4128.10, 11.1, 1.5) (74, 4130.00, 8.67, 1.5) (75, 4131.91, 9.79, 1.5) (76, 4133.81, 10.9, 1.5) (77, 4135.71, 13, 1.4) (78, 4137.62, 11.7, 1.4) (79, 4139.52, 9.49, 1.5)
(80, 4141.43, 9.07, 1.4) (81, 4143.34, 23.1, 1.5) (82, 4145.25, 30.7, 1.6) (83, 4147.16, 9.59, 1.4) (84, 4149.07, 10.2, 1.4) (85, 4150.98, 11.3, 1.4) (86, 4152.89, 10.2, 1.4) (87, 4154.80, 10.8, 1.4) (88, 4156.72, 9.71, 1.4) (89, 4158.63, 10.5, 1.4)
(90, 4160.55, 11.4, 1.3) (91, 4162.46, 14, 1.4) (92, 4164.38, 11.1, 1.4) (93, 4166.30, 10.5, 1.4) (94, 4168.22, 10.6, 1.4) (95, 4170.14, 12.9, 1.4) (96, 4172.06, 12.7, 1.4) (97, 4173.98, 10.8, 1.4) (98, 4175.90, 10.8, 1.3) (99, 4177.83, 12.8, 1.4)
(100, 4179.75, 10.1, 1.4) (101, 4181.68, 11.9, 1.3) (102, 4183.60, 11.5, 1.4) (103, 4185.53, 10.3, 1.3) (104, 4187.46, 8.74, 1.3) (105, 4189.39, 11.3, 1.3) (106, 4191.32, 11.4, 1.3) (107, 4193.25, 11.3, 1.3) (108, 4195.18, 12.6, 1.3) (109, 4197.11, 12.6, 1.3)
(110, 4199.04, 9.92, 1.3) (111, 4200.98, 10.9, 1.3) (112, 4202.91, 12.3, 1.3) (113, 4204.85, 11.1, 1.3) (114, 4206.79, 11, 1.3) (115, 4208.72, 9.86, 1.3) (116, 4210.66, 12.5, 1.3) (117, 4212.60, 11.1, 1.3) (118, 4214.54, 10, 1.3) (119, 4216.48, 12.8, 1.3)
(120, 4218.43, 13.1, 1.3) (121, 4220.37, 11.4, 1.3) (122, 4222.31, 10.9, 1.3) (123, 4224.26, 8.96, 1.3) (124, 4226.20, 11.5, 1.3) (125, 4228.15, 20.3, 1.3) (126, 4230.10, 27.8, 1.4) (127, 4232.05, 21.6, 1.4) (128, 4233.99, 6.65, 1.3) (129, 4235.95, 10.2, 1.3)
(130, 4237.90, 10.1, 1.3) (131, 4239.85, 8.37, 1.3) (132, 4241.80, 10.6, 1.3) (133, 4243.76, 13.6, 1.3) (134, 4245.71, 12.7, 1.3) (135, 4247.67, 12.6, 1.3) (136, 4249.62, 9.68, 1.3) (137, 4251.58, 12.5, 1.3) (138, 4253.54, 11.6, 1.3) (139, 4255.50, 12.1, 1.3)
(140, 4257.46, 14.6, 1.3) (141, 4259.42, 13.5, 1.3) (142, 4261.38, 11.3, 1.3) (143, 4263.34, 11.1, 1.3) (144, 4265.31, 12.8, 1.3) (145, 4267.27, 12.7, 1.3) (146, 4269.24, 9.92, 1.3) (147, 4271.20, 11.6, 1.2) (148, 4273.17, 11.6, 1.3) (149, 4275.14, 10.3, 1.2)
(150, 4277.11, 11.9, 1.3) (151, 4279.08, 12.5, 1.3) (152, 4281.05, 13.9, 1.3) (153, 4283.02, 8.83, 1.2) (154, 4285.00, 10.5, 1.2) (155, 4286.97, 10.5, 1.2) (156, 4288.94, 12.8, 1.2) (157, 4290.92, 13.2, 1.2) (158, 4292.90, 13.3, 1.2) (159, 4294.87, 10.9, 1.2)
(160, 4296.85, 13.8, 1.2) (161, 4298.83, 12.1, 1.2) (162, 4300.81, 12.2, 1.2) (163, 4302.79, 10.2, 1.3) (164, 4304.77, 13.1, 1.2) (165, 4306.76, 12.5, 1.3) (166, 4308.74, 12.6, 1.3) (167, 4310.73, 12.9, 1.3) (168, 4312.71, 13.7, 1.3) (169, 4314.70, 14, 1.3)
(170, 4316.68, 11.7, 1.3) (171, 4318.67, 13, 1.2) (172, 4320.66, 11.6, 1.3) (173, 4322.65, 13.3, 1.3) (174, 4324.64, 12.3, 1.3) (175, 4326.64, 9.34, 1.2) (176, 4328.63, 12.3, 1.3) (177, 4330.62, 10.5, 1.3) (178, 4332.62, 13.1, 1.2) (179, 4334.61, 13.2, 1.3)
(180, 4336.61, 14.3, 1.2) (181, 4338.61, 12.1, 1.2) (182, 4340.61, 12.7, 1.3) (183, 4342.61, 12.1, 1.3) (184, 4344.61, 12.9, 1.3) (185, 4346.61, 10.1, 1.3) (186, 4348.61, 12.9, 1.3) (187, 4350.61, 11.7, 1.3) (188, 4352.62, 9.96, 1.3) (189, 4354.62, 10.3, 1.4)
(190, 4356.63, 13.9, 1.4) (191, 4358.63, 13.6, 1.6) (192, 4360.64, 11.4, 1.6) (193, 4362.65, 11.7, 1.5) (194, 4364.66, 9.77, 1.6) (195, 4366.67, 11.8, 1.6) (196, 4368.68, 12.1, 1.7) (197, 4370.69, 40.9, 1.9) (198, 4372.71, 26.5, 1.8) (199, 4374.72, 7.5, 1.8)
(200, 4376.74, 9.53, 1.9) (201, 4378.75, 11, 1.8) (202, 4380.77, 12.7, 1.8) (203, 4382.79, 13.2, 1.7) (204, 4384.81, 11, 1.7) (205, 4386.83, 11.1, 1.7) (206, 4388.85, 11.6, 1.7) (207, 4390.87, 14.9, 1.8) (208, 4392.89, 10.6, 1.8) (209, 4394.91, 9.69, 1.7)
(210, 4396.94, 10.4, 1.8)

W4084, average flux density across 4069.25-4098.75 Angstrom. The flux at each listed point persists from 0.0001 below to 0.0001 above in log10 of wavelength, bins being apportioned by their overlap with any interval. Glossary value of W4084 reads 11.9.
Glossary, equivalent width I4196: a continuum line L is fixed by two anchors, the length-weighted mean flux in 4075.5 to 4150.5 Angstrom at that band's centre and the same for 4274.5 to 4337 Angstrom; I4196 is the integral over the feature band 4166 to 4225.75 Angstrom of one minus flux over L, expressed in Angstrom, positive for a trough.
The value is 9.1 Angstrom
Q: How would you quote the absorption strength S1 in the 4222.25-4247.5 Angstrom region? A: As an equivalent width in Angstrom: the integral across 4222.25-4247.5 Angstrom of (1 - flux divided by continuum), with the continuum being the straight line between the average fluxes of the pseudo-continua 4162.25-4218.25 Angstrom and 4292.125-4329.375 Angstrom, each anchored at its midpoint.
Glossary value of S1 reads -3.6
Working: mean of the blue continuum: 11.3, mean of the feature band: 13.4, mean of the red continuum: 12.4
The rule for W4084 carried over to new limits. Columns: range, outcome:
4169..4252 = 12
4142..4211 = 12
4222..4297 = 12.4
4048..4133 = 13.1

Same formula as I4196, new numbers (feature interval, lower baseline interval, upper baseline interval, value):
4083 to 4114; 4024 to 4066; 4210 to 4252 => -0.46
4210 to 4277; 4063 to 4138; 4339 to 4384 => 5.72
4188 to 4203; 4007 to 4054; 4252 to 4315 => 0.49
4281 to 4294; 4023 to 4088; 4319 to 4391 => 1.00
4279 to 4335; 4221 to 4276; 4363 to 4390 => 5.09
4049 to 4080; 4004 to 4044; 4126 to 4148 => 2.61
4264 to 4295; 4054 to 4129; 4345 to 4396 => 3.78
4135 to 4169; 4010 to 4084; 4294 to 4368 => -2.82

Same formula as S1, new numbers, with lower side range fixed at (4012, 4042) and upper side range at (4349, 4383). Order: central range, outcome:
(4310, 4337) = 2.4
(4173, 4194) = 2.8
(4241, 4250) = 0.8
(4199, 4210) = 1.6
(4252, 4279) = 2.7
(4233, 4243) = 2.9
